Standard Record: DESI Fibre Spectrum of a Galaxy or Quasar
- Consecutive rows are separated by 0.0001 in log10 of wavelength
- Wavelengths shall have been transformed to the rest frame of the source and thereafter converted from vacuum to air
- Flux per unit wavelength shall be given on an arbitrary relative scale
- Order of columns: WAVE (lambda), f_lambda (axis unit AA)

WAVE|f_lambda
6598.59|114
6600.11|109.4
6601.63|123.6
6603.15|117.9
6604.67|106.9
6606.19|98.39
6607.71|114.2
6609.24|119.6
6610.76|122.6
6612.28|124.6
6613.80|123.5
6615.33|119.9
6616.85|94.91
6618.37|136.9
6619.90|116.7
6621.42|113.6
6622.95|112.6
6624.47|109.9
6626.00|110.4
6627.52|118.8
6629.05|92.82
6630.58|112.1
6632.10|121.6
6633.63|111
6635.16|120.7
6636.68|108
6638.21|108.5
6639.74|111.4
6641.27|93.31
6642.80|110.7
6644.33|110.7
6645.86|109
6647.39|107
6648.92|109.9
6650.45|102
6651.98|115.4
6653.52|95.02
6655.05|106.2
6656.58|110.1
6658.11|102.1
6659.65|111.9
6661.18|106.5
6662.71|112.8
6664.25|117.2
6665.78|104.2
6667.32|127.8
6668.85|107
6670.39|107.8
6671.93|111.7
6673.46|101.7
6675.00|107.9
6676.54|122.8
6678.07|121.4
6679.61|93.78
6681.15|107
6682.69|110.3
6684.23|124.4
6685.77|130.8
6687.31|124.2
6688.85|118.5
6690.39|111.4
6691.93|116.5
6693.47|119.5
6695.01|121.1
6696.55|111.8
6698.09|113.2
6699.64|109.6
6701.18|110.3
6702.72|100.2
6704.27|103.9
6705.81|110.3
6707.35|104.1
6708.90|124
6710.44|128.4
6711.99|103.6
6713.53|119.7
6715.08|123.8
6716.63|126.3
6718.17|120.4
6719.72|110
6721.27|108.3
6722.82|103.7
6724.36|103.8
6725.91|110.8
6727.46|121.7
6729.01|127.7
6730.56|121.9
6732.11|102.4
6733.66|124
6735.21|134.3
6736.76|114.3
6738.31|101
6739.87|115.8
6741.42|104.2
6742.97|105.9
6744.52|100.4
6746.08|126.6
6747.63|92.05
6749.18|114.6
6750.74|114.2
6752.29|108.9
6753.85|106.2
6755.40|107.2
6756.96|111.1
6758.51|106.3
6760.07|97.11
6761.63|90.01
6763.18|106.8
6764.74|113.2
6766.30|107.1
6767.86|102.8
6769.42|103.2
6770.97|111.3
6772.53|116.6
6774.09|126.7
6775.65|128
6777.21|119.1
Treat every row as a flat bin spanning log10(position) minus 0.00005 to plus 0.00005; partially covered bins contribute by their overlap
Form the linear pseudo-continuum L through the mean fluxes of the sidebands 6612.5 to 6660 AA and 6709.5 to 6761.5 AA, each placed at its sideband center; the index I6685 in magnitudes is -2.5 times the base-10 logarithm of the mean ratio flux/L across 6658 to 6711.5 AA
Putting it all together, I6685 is -0.02 mag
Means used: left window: 111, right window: 112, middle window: 113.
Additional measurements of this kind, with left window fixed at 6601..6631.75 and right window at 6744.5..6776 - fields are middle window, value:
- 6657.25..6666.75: 0.03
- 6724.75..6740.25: -0.07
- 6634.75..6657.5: 0.06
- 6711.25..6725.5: -0.03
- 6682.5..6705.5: -0.03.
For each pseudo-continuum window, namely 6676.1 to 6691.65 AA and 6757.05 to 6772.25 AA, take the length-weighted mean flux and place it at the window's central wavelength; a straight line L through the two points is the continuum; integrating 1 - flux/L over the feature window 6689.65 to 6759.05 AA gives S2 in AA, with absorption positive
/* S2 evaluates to -1.4 AA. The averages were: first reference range 116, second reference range 105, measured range 113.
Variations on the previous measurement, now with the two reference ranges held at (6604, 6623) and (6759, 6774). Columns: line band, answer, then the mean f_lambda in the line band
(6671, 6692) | -0.5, 114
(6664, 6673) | 0.0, 112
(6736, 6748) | 0.0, 108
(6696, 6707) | 0.2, 108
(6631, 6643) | 0.4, 111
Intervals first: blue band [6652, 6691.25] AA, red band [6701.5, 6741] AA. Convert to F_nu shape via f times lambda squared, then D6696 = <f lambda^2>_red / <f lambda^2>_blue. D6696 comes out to 1.04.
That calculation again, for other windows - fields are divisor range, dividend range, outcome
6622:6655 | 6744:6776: 1.04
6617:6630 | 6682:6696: 1.08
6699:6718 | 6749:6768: 0.95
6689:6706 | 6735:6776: 0.99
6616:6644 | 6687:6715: 1.05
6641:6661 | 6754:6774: 1.04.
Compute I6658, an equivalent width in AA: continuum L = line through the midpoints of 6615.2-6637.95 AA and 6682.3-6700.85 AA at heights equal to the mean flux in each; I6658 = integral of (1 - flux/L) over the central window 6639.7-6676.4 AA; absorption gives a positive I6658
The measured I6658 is 2.2 AA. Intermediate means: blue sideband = 113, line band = 108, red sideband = 118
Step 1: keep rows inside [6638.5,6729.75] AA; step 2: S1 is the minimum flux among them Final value 93.31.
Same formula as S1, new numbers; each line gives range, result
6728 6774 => 90.01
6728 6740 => 101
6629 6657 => 92.82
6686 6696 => 111.4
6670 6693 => 93.78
